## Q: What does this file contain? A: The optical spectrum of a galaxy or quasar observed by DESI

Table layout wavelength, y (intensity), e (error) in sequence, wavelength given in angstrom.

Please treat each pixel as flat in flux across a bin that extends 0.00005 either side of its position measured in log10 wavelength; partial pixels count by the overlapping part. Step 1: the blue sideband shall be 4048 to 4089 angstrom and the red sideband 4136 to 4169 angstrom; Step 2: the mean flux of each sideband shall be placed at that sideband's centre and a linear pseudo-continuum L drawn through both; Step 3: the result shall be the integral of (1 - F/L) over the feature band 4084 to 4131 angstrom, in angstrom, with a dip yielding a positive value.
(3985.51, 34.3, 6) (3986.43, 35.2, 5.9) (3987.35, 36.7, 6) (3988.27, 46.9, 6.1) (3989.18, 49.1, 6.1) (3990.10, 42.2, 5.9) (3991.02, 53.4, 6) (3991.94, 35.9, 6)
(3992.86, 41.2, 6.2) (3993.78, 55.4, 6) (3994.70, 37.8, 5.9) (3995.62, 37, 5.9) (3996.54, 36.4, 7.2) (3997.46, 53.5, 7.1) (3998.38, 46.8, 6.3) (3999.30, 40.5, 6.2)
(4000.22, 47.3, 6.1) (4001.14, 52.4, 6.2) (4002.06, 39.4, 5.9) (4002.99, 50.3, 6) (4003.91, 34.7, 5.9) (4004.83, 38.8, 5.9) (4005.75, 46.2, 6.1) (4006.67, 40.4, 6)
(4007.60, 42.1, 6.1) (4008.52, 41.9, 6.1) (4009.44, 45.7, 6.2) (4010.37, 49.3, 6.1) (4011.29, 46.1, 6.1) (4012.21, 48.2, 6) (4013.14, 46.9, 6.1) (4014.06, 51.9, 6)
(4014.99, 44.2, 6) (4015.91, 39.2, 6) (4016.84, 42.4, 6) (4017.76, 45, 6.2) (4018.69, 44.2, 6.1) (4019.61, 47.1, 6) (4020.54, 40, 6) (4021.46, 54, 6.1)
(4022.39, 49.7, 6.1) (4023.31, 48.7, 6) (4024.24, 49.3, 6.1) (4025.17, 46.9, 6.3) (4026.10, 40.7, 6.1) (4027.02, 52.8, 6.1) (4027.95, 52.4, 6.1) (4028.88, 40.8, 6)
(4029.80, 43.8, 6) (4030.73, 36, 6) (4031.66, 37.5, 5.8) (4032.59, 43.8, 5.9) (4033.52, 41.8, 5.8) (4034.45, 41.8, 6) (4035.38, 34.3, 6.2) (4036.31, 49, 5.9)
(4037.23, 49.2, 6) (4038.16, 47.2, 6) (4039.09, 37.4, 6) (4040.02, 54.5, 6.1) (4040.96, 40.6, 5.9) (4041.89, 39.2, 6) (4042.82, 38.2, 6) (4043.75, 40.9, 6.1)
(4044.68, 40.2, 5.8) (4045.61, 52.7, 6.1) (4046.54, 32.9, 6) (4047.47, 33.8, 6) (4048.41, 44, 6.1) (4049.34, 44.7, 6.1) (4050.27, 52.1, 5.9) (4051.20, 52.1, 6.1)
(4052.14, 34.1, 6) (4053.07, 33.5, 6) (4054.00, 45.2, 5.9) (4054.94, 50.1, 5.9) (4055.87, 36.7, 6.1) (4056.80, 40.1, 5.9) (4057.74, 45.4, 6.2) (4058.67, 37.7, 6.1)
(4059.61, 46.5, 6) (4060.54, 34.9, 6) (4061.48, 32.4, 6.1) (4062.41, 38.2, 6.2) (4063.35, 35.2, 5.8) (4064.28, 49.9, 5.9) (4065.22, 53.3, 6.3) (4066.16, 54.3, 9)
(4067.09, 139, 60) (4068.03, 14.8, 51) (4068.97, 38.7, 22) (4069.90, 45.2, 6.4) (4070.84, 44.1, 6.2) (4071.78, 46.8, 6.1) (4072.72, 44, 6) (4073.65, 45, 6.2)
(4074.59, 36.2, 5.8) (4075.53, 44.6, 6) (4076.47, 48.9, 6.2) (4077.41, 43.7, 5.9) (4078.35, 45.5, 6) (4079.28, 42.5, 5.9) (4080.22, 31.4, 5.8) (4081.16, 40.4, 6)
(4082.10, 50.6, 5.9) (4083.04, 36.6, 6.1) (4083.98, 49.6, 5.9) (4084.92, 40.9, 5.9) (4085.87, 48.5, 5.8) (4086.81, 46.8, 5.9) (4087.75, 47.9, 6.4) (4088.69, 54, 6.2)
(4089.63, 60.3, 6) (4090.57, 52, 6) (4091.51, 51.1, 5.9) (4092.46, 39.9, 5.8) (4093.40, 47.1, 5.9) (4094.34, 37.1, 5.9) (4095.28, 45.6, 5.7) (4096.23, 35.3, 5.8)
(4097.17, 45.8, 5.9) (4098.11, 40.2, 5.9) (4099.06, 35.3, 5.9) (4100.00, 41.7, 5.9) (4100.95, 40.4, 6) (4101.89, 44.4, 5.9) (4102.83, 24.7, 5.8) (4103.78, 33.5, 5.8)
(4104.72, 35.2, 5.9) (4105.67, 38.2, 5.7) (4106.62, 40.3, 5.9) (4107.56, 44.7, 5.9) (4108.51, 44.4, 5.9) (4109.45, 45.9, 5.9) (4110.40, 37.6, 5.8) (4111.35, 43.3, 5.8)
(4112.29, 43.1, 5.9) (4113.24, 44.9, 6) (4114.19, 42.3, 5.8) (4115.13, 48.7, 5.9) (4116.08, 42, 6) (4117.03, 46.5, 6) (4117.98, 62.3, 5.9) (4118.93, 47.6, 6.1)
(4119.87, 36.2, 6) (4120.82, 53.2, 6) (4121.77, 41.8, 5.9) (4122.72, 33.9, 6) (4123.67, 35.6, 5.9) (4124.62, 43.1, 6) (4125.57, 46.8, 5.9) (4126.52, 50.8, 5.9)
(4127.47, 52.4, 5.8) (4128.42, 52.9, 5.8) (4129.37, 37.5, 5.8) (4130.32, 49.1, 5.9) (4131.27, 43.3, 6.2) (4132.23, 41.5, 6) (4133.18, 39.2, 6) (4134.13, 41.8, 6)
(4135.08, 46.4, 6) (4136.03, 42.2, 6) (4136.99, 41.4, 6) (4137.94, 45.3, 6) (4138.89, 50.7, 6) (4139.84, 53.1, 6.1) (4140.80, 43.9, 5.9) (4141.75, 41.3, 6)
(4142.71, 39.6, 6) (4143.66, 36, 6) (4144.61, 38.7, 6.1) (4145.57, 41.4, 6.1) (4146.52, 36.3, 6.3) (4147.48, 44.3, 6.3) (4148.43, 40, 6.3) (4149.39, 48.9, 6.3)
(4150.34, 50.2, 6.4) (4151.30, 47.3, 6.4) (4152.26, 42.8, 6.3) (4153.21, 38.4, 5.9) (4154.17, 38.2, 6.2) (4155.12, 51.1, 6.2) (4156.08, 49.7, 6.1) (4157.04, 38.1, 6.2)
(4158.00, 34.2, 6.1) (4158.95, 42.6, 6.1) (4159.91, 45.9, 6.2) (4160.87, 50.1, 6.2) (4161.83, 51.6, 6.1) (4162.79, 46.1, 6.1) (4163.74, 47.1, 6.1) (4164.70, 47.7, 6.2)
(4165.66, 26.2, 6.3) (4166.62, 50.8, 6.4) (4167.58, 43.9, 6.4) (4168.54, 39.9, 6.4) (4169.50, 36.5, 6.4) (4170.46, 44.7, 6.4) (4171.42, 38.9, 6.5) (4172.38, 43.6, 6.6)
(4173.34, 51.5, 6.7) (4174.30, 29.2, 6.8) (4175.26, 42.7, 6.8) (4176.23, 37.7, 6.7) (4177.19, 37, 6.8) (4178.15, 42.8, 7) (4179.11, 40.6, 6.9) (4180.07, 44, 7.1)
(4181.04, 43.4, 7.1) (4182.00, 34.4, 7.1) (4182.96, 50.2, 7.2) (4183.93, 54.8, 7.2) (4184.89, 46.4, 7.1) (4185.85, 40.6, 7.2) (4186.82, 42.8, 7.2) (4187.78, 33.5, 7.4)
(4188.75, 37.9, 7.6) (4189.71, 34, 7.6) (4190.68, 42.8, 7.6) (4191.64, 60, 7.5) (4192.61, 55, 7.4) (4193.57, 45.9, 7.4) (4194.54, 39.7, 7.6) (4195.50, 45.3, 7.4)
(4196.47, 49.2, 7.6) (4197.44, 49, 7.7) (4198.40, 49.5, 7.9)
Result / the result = 0.4 angstrom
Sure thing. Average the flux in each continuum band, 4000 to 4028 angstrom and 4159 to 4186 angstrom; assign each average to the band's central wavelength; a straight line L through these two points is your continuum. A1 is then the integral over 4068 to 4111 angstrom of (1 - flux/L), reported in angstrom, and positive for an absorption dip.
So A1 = 1.8 angstrom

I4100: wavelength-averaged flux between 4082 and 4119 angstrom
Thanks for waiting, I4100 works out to 43.8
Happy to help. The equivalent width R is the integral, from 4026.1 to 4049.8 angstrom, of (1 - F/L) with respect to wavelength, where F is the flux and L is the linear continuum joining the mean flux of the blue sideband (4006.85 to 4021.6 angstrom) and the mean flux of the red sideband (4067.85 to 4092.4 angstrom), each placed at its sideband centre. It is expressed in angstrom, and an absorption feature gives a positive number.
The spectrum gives 1.2 angstrom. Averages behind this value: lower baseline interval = 45.2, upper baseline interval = 44.5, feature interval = 42.7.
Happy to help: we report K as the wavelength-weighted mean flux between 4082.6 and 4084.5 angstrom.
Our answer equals 43.2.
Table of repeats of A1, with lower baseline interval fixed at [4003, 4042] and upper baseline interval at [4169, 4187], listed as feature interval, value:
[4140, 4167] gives -0.45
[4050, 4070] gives -0.85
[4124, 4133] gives -0.64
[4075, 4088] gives -0.12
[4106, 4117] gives -0.06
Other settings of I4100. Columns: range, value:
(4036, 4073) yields 44.7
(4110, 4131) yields 45.1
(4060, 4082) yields 45.7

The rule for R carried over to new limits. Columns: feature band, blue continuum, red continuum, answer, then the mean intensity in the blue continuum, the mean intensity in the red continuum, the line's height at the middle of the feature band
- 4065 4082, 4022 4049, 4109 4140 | -1.4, 43.4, 44.8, 44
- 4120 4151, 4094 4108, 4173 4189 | -2.9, 38.8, 41.7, 40.1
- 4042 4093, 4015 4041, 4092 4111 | -3.5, 44.7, 39.9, 42.1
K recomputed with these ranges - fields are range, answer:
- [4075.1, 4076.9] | 46.7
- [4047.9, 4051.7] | 47.9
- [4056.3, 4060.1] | 42.3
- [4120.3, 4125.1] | 41.4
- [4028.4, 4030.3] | 42.3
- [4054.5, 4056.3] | 43.5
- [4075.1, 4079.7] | 45.1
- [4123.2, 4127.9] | 45.7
